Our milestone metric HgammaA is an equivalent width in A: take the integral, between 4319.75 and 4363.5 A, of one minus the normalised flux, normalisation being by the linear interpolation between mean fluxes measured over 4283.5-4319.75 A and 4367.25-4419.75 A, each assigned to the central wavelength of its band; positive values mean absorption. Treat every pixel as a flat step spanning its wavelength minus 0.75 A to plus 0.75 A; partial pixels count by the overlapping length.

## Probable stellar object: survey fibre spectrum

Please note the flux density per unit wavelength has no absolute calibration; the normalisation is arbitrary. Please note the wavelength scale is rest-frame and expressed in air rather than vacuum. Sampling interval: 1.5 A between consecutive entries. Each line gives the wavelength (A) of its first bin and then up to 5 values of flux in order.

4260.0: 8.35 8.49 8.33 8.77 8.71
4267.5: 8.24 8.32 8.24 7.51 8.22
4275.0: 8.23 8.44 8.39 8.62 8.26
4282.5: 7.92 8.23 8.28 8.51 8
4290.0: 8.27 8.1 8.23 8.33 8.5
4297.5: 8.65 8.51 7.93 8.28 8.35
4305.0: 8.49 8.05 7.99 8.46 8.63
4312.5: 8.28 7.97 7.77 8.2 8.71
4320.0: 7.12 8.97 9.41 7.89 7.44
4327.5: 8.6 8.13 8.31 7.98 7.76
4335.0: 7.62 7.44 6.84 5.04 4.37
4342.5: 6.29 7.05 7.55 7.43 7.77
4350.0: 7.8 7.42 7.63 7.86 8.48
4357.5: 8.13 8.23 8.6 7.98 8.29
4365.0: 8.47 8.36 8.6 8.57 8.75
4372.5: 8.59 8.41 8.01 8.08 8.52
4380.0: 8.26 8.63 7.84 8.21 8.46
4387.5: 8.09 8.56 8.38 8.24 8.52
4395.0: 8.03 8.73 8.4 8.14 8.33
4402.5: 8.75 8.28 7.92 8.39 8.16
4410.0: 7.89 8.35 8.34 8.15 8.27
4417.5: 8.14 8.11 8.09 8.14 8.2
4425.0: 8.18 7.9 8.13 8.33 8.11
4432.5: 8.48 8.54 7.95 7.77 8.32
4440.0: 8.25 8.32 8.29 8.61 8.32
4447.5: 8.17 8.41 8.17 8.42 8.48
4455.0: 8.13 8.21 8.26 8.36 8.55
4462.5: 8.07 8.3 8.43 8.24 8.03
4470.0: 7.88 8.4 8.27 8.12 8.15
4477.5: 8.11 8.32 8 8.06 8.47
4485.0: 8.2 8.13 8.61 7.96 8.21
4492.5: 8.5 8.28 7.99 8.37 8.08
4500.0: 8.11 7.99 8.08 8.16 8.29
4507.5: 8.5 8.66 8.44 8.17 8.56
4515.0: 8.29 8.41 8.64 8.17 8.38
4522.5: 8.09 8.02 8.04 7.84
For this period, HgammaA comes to 3.4 A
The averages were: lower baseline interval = 8.26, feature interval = 7.64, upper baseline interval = 8.32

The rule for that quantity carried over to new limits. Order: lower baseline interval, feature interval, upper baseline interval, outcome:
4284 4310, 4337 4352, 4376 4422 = 2.76 A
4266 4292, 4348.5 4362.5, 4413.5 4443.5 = 0.35 A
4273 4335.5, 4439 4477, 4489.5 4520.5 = 0.02 A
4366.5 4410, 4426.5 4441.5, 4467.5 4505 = 0.12 A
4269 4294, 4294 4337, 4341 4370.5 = -0.84 A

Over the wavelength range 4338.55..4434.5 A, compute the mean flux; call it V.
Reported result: 8.06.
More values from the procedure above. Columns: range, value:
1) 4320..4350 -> 7.47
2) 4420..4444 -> 8.19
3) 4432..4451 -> 8.28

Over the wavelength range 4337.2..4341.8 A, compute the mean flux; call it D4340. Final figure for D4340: 5.45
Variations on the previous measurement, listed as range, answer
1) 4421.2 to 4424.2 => 8.17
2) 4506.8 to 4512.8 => 8.44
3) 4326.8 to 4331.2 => 8.34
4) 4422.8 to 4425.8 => 8.18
